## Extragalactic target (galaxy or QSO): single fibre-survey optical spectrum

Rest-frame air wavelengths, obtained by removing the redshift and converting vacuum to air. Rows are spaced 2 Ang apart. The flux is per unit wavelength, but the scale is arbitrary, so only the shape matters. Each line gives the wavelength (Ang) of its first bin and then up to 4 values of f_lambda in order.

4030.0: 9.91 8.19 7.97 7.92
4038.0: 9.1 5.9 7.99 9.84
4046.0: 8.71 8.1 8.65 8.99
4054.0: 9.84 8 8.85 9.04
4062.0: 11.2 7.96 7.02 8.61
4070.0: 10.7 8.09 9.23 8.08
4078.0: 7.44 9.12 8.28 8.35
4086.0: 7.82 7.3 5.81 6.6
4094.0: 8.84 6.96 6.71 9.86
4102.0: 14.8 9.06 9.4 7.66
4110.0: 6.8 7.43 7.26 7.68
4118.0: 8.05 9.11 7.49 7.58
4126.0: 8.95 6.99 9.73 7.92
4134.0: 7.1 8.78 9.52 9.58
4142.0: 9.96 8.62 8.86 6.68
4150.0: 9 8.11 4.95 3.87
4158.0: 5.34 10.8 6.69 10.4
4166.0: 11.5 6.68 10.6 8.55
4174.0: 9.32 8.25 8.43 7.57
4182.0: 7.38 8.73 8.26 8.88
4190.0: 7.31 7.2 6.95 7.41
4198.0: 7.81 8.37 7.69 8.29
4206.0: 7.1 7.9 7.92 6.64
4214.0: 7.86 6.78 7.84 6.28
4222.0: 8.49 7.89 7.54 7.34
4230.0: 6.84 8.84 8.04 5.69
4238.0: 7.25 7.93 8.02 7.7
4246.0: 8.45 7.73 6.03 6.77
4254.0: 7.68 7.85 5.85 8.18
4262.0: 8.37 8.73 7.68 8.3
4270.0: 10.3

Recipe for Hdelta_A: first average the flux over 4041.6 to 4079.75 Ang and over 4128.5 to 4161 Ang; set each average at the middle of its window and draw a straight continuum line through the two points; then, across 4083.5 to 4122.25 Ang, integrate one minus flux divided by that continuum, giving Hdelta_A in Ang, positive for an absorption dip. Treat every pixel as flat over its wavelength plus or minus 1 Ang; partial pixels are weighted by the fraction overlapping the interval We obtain 1.1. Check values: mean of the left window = 8.77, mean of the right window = 8.03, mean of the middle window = 8.16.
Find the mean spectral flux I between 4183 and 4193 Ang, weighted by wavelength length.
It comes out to 8.08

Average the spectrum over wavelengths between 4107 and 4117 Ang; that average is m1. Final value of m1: 7.37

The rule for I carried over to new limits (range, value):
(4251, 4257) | 7.43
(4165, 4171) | 9.59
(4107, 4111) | 7.23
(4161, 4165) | 8.54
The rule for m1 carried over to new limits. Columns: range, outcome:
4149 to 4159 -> 6.25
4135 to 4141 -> 9.29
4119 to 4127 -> 8.28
